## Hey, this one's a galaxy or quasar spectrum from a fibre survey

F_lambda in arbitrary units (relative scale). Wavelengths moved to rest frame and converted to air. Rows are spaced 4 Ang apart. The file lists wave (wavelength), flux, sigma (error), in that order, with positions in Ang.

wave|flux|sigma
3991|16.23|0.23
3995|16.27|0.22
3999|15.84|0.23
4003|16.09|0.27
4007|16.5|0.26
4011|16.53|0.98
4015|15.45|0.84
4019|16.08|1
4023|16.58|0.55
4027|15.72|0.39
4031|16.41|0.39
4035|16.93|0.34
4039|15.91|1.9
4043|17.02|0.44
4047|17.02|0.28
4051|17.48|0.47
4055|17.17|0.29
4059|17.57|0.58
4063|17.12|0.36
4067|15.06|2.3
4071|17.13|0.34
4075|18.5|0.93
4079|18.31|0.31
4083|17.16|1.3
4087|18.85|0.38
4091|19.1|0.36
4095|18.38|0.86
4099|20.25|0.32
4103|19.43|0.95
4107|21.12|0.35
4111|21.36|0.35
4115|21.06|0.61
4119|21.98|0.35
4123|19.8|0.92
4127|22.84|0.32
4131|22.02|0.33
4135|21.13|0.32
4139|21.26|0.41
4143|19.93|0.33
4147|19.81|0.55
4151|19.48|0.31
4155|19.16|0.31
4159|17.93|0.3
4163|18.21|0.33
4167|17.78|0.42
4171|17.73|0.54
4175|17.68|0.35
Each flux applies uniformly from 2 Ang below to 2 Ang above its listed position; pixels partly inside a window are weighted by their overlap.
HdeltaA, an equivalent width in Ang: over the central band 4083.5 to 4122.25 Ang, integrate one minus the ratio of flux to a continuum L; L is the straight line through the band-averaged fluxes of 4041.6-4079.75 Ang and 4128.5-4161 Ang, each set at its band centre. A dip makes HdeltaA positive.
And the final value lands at -2.8 Ang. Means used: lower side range 17.2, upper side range 20.1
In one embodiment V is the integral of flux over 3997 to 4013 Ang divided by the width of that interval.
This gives 16.2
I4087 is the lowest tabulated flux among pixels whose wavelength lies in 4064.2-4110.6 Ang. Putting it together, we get 15.06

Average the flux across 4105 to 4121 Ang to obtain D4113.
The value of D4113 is 21.4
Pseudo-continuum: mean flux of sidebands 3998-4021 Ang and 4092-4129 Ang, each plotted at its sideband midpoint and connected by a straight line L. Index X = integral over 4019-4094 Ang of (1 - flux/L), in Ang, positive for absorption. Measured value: 4.3 Ang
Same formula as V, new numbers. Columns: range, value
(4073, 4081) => 18.4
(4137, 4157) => 19.9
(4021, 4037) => 16.4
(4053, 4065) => 17.3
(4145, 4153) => 19.6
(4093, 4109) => 19.8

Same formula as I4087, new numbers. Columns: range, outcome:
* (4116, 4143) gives 19.8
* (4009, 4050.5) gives 15.45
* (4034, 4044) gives 15.91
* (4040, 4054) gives 17.02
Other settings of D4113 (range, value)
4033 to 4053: 16.9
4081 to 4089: 18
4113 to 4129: 21.4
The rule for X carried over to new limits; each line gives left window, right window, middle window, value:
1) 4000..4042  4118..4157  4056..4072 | 1.0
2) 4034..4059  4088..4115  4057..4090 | 1.7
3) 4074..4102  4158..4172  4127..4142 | -2.7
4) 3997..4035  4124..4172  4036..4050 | 0.2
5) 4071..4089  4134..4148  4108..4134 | -2.3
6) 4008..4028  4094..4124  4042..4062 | 0.6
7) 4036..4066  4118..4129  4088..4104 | 0.4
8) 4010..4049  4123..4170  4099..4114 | -1.5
